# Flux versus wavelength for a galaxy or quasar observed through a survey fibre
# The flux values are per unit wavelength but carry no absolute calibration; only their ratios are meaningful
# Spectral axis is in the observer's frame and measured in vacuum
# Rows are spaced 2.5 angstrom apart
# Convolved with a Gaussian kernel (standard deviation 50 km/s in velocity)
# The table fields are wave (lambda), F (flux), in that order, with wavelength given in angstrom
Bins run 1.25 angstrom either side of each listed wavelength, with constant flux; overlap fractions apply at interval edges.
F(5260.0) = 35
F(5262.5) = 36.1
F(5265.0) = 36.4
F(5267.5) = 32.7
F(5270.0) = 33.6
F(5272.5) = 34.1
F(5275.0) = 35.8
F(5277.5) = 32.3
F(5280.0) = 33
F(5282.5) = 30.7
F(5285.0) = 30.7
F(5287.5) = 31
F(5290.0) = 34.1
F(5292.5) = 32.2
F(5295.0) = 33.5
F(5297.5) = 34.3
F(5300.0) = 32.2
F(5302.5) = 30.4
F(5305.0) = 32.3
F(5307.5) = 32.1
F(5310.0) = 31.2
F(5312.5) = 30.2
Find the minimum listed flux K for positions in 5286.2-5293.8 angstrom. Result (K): 31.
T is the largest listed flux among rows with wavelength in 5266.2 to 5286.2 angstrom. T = 35.8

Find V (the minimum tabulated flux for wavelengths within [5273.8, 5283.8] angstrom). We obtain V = 30.7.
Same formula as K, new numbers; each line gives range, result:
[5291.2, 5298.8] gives 32.2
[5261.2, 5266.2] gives 36.1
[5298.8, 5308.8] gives 30.4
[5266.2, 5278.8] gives 32.3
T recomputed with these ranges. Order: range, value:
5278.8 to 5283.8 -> 33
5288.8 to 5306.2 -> 34.3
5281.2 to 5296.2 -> 34.1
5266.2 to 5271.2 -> 33.6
